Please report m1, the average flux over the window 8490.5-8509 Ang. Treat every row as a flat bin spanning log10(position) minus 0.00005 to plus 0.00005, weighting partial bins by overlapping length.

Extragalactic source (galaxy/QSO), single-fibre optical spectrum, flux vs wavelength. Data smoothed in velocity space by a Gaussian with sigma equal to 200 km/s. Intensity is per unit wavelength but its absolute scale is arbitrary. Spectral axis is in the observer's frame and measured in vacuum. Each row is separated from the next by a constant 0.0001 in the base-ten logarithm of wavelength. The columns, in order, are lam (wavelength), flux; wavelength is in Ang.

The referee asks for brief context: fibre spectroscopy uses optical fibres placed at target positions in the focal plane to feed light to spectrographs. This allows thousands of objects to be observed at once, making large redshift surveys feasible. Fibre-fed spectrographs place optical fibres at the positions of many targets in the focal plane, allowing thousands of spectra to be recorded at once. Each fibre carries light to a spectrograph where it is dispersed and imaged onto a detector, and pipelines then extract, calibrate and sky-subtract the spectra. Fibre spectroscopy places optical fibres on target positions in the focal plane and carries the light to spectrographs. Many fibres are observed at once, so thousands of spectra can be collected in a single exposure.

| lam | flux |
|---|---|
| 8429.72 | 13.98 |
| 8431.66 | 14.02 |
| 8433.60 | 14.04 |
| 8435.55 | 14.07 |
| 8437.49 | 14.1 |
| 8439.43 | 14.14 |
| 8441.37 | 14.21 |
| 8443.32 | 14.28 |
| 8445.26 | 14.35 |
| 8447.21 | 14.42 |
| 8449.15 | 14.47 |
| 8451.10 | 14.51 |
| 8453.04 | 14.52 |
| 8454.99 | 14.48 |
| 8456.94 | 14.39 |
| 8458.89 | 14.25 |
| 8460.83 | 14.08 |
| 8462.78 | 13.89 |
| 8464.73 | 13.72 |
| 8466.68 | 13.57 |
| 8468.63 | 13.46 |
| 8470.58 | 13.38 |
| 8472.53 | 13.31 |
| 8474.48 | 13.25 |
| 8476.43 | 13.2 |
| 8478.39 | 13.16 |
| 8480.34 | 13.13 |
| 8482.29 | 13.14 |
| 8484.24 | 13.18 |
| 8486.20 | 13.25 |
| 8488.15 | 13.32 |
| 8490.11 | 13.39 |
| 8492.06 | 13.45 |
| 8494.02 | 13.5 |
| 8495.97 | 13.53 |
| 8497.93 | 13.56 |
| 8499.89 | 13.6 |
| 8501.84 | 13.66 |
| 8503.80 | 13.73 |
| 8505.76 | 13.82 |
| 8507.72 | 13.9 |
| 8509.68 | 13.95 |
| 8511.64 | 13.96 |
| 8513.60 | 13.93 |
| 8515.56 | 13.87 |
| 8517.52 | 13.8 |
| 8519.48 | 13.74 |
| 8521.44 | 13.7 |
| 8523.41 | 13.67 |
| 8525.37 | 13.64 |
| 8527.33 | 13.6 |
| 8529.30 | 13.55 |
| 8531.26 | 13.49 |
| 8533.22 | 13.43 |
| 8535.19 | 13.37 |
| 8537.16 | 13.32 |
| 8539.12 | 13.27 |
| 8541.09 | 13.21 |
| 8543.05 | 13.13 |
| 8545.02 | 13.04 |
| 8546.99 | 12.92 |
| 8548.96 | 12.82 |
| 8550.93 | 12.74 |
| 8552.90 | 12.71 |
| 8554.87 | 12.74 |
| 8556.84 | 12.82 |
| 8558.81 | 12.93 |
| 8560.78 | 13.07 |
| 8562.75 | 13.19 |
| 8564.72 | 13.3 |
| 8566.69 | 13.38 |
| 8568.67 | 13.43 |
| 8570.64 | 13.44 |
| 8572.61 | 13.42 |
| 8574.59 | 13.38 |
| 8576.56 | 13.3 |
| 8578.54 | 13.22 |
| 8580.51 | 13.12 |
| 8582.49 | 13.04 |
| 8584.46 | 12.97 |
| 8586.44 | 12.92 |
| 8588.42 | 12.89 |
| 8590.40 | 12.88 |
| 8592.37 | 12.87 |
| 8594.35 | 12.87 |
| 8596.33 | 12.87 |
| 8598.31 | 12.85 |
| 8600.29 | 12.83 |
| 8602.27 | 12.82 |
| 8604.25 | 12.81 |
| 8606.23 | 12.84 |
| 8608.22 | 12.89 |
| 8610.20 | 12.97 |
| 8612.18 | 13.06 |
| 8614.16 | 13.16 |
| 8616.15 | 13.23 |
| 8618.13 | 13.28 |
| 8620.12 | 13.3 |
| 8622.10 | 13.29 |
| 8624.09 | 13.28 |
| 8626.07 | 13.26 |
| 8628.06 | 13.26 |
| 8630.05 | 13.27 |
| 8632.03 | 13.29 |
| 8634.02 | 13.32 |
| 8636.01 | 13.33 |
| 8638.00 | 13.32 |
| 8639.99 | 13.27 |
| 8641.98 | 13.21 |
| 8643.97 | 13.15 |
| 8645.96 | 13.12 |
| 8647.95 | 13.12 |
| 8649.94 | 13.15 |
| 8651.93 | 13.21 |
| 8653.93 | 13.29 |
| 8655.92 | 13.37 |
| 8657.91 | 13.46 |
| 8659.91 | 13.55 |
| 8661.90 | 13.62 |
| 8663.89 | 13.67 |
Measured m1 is 13.6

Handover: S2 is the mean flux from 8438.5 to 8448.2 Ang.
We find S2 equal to 14.3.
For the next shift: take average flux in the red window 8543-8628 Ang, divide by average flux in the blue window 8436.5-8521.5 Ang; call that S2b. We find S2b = 0.95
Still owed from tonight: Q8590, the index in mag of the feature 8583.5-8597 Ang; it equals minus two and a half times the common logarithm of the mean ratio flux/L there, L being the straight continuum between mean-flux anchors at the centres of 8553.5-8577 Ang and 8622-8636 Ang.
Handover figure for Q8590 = 0.03 mag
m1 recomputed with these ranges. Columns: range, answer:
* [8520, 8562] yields 13.2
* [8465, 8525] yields 13.5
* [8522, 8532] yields 13.6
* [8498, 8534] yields 13.7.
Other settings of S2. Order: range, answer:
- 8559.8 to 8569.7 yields 13.3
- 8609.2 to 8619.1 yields 13.1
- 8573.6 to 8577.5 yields 13.3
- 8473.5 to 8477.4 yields 13.2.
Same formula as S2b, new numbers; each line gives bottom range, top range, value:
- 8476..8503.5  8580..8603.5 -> 0.97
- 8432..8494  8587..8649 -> 0.95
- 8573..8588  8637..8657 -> 1.01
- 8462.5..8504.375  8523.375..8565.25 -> 0.98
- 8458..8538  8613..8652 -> 0.98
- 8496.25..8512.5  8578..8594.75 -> 0.94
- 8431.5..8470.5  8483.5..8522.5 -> 0.97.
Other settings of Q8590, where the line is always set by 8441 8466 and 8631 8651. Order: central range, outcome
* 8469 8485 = 0.07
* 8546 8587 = 0.04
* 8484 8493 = 0.06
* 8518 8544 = 0.03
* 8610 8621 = 0.02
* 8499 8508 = 0.02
